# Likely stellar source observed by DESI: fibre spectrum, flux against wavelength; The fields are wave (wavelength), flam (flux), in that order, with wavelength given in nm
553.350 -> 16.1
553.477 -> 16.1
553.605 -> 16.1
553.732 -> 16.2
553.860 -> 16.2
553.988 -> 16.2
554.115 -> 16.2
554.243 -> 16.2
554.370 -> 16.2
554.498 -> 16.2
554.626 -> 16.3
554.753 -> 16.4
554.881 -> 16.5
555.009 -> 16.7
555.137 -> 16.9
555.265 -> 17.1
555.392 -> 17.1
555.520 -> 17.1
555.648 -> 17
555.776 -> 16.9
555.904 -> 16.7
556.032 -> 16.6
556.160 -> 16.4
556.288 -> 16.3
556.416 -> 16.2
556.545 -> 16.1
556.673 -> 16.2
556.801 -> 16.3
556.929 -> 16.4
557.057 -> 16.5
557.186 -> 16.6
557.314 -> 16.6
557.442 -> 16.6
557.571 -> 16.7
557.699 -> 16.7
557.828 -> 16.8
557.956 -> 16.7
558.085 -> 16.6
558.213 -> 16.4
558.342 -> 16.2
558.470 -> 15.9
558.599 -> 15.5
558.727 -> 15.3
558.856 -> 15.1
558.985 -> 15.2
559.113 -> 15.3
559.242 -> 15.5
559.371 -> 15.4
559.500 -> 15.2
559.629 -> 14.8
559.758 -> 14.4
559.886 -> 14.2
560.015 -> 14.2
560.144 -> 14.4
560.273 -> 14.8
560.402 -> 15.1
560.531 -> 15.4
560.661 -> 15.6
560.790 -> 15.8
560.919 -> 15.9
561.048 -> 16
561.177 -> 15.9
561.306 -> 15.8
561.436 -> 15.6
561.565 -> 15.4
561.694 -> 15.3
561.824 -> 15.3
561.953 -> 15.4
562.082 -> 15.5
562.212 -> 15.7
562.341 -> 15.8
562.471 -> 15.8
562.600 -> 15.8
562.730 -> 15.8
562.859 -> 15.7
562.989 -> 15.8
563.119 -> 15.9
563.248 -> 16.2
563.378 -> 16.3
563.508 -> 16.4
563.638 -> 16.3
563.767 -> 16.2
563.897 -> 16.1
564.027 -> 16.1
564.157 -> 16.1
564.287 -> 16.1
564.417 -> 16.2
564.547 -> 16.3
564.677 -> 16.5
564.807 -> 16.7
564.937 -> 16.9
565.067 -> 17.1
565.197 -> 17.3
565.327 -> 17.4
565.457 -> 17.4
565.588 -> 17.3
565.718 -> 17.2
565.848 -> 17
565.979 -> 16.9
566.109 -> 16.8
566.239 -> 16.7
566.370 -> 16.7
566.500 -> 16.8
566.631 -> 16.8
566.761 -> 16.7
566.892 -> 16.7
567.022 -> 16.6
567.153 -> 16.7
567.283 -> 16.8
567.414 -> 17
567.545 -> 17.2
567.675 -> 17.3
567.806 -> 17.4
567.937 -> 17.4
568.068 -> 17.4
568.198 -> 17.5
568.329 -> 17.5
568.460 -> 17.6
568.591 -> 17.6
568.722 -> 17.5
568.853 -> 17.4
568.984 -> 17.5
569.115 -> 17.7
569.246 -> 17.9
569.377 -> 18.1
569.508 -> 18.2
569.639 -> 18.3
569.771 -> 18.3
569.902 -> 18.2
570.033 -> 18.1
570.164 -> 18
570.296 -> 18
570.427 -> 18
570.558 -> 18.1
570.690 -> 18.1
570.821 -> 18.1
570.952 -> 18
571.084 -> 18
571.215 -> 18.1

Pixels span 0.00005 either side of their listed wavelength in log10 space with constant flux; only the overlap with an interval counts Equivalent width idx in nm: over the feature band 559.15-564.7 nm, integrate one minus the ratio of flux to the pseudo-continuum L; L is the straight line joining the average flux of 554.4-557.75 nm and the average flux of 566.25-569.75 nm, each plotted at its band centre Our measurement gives 0.43 nm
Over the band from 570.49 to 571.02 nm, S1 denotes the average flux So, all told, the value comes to 18.1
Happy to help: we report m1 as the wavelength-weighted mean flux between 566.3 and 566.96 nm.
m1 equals 16.7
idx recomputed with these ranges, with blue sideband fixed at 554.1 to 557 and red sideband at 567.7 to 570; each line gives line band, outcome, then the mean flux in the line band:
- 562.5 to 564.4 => 0.13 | 16.1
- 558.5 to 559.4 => 0.08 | 15.3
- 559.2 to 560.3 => 0.14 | 14.8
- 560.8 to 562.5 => 0.14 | 15.6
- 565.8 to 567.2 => 0.06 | 16.8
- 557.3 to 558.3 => 0.01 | 16.6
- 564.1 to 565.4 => 0.05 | 16.7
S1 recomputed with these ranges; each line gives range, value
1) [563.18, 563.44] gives 16.3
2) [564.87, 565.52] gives 17.2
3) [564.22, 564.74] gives 16.3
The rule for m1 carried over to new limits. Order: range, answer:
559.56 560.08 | 14.4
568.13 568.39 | 17.5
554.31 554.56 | 16.2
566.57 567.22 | 16.7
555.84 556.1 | 16.6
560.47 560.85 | 15.6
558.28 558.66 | 15.9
